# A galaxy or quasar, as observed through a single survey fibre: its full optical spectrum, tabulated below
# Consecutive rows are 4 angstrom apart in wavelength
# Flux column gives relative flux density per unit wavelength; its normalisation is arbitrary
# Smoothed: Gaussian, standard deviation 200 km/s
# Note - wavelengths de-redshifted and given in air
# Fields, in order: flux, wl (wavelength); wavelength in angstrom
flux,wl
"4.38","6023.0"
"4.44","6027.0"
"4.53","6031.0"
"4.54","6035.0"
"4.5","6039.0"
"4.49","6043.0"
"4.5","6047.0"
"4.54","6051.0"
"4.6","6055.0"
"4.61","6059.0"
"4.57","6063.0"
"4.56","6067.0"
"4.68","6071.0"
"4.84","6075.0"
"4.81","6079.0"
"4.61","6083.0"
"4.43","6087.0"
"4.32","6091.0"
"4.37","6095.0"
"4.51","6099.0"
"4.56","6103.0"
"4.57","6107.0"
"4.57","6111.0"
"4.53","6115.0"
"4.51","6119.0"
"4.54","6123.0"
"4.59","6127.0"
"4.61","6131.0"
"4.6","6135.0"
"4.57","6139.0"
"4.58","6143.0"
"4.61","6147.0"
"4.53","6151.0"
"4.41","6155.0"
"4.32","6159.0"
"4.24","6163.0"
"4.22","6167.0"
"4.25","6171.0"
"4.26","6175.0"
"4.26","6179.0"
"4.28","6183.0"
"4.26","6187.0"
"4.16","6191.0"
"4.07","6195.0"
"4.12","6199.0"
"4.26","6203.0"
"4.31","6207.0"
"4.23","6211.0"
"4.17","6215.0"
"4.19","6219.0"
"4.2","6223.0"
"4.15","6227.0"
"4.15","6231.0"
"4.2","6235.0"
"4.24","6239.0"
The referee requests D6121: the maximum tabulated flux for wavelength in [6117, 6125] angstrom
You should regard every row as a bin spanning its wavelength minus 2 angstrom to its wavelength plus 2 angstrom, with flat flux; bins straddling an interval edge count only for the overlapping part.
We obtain 4.54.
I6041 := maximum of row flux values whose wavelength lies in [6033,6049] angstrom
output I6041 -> 4.54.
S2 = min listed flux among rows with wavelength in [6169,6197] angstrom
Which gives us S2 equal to 4.07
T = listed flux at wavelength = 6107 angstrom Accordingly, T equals 4.57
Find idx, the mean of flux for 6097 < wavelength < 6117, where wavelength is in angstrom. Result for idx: 4.55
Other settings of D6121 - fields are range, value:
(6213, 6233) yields 4.2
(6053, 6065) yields 4.61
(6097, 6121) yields 4.57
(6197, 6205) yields 4.26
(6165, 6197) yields 4.28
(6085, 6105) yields 4.56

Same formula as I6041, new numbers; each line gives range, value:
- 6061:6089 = 4.84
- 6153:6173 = 4.41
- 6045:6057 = 4.6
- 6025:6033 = 4.53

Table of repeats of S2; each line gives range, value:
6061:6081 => 4.56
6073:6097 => 4.32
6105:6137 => 4.51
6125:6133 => 4.59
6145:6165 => 4.24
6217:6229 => 4.15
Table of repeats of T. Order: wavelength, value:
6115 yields 4.53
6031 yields 4.53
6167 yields 4.22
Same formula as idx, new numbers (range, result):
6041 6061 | 4.55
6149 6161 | 4.42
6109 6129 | 4.55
